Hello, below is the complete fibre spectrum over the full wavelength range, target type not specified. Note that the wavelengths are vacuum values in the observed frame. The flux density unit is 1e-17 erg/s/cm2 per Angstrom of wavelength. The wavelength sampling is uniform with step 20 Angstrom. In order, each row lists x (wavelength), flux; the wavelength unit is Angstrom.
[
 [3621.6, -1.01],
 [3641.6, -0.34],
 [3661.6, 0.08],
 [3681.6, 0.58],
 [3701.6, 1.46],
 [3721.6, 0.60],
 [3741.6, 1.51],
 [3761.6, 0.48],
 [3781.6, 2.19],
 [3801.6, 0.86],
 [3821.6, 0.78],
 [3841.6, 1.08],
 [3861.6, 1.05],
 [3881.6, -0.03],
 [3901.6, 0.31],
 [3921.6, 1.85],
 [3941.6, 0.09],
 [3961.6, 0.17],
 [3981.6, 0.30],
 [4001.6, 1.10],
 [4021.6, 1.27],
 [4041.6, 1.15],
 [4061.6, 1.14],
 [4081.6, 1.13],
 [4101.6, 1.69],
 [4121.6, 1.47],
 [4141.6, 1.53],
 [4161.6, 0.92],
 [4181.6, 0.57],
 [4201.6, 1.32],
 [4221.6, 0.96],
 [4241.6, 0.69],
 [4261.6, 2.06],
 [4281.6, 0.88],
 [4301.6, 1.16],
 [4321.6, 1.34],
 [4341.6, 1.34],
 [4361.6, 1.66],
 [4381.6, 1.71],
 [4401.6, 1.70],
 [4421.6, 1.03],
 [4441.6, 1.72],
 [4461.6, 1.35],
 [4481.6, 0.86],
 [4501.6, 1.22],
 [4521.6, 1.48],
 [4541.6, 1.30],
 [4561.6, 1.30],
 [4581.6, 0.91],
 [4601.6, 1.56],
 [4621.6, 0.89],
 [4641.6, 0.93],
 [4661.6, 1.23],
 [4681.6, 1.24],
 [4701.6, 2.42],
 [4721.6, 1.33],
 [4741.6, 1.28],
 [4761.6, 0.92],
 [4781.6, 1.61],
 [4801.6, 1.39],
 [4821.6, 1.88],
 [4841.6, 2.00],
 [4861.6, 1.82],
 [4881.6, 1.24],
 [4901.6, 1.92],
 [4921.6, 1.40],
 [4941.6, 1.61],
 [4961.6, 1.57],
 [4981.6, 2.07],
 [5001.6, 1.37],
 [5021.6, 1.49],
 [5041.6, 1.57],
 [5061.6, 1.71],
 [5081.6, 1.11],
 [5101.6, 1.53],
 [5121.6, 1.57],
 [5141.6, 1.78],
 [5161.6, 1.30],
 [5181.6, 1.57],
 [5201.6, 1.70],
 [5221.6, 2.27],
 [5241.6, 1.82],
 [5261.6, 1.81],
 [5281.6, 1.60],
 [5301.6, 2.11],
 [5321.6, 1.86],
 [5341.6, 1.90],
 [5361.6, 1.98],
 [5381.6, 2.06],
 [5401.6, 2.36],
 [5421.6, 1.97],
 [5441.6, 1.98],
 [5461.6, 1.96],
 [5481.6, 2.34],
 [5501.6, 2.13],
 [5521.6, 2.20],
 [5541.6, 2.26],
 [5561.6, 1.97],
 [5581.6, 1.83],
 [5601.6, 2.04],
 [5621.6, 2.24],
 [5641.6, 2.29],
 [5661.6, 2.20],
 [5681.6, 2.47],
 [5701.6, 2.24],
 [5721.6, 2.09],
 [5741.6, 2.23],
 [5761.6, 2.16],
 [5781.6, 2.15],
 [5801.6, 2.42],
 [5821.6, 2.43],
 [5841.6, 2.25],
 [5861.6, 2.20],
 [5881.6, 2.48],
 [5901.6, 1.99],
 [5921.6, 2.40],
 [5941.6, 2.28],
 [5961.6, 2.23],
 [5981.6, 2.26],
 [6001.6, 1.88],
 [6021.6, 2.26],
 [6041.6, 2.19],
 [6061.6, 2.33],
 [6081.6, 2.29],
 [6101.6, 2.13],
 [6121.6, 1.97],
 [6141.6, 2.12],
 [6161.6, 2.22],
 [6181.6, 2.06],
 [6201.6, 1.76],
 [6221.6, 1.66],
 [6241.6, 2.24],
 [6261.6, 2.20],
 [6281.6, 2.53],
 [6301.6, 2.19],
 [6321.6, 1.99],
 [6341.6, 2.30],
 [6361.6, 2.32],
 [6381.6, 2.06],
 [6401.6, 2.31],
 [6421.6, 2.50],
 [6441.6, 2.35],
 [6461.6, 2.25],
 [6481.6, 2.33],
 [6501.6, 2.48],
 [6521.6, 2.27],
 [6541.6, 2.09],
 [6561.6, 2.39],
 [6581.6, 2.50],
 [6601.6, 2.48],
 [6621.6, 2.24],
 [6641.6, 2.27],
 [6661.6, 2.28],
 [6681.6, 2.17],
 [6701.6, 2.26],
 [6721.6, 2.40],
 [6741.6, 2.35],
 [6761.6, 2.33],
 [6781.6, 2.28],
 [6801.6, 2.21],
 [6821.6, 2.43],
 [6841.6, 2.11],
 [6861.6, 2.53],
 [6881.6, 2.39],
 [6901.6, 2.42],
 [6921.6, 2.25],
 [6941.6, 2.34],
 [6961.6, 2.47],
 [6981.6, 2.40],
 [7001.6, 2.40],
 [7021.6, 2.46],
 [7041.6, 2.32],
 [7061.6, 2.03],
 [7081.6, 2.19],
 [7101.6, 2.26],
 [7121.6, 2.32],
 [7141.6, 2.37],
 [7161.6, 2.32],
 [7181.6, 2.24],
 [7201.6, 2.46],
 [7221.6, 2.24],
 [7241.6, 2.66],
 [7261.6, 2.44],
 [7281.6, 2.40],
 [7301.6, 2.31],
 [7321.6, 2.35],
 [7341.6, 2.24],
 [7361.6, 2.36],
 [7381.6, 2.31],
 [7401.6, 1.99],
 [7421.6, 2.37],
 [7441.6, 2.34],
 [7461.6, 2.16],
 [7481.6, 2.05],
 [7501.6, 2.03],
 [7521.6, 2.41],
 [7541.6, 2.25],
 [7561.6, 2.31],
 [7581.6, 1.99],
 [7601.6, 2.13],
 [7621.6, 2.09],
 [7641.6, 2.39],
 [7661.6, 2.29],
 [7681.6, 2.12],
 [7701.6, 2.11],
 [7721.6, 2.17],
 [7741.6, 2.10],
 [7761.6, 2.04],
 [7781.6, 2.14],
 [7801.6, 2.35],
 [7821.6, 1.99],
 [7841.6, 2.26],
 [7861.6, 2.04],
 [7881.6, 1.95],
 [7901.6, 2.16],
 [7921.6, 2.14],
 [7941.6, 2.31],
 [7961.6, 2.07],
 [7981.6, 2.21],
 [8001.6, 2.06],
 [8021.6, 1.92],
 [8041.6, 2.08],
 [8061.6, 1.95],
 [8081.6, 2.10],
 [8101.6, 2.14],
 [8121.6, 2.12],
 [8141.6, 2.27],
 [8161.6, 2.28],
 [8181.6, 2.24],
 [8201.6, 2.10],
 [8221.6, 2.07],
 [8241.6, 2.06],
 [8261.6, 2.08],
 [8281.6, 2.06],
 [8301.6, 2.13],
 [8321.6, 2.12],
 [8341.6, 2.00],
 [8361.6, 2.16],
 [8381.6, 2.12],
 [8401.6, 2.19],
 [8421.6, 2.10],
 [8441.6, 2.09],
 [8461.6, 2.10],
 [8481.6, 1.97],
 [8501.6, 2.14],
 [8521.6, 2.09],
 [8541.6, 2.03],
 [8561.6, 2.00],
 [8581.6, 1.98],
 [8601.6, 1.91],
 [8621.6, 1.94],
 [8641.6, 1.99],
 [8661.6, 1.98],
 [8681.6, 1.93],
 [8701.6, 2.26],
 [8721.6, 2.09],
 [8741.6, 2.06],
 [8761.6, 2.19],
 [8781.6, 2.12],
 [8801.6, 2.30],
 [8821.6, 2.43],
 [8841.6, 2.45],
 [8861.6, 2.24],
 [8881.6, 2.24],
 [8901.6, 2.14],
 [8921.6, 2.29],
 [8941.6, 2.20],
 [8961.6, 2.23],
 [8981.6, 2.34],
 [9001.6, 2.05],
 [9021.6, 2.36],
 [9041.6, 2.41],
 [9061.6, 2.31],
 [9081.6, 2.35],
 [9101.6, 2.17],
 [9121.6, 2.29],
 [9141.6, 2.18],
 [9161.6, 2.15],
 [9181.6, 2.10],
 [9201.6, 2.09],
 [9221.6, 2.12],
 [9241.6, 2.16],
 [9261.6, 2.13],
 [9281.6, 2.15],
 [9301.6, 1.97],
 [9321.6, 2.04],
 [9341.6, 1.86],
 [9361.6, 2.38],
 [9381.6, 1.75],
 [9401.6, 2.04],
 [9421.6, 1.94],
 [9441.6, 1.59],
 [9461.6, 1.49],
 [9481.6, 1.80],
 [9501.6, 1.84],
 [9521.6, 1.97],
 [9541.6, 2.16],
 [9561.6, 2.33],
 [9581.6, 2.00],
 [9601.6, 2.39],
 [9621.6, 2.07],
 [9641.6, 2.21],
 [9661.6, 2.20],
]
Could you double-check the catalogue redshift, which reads 0.199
